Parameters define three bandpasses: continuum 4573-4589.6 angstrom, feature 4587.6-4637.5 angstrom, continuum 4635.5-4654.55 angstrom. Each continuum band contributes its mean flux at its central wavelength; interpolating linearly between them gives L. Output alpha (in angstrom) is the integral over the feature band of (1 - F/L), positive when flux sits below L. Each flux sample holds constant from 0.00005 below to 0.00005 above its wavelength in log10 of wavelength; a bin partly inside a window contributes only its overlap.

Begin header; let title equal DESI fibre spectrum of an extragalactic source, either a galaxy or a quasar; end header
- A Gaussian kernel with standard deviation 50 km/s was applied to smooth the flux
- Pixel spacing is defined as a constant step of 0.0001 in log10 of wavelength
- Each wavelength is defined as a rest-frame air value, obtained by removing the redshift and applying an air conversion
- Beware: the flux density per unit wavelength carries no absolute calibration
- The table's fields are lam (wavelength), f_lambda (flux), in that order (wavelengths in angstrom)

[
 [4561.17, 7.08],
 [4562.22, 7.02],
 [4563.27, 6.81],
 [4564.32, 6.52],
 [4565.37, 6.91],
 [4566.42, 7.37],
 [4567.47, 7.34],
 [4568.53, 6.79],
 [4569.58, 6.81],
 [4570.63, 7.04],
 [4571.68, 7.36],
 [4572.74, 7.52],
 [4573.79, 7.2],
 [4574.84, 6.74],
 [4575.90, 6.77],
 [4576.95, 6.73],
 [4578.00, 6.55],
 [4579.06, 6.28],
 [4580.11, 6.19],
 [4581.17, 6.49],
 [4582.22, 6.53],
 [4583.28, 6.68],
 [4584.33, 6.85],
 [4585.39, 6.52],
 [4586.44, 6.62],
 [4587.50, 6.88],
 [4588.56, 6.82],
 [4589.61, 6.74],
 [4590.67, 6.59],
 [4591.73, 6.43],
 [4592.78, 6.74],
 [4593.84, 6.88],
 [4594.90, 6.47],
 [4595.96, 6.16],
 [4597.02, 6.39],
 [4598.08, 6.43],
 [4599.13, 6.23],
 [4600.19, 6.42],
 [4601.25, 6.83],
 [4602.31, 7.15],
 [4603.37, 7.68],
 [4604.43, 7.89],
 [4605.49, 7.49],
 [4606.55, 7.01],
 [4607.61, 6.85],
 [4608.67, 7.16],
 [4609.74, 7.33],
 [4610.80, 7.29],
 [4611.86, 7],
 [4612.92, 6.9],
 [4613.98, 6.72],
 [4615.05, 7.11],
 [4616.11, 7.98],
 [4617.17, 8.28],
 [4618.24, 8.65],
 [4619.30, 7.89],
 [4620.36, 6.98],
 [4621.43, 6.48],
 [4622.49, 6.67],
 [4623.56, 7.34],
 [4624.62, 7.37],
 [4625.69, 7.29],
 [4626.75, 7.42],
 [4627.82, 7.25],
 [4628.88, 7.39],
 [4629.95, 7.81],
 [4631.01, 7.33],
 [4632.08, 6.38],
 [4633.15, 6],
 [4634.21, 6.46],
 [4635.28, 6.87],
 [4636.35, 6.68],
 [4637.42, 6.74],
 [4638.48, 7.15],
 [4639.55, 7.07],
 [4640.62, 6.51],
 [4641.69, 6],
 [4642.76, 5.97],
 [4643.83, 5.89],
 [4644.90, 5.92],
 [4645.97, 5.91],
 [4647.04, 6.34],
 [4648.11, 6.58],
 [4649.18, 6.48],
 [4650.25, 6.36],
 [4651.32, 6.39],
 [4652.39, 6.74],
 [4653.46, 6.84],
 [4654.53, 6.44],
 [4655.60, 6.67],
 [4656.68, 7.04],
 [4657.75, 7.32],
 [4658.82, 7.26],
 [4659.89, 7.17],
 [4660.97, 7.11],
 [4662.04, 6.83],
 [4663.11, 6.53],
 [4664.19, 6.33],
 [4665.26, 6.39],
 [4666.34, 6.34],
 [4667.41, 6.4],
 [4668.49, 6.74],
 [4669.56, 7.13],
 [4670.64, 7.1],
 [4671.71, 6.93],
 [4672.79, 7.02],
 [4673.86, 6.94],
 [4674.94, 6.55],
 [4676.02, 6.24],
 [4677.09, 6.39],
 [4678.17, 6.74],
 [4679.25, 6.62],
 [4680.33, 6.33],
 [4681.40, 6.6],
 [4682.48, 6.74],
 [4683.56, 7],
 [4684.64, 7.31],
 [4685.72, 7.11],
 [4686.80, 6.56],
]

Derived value -3.5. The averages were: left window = 6.68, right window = 6.45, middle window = 7.02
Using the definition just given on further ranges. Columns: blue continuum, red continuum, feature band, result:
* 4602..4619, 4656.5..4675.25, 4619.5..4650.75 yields 1.9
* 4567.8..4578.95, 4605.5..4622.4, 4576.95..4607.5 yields 1.7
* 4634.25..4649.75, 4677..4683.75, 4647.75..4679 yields -0.9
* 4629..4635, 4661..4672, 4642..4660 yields 0.6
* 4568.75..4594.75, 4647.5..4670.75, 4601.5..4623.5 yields -1.9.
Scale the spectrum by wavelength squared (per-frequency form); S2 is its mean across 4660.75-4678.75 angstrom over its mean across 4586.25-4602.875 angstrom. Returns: 1.0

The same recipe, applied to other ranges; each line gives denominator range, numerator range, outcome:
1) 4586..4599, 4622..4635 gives 1.09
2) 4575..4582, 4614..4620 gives 1.22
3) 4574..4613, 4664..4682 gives 1.01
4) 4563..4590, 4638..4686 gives 1.01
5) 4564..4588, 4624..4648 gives 1.01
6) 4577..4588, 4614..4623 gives 1.15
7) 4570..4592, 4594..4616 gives 1.04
